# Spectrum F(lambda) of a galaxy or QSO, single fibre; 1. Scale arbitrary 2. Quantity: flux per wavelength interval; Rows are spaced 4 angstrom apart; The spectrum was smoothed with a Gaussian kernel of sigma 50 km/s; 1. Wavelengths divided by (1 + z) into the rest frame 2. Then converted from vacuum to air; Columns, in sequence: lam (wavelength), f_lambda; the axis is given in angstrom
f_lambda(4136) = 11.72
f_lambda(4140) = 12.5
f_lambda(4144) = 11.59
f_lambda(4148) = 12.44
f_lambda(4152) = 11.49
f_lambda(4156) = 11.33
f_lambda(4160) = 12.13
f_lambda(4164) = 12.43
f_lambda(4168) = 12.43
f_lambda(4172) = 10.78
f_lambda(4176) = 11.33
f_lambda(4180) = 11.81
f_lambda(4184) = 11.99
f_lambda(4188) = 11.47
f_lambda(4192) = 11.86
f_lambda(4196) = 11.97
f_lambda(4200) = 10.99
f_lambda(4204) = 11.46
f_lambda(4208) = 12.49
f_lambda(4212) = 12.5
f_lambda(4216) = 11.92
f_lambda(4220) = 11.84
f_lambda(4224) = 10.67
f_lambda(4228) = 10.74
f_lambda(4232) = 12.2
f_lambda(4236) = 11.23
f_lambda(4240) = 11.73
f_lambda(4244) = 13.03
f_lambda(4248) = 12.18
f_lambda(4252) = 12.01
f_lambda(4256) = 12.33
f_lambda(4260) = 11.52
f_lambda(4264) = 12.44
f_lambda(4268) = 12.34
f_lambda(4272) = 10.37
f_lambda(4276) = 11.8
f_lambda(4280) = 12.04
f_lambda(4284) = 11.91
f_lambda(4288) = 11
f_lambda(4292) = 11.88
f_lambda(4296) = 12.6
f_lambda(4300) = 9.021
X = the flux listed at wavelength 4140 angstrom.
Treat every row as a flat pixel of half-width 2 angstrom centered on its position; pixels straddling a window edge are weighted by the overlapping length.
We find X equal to 12.5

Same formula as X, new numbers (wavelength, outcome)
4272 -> 10.37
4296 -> 12.6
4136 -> 11.72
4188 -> 11.47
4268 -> 12.34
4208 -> 12.49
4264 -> 12.44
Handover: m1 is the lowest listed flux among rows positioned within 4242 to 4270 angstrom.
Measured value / 11.52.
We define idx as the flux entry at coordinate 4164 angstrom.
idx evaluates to 12.43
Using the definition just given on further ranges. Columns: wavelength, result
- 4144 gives 11.59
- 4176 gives 11.33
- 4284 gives 11.91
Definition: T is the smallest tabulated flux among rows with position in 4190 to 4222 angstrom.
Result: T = 10.99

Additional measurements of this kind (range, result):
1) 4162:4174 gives 10.78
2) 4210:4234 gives 10.67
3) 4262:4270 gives 12.34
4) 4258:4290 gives 10.37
